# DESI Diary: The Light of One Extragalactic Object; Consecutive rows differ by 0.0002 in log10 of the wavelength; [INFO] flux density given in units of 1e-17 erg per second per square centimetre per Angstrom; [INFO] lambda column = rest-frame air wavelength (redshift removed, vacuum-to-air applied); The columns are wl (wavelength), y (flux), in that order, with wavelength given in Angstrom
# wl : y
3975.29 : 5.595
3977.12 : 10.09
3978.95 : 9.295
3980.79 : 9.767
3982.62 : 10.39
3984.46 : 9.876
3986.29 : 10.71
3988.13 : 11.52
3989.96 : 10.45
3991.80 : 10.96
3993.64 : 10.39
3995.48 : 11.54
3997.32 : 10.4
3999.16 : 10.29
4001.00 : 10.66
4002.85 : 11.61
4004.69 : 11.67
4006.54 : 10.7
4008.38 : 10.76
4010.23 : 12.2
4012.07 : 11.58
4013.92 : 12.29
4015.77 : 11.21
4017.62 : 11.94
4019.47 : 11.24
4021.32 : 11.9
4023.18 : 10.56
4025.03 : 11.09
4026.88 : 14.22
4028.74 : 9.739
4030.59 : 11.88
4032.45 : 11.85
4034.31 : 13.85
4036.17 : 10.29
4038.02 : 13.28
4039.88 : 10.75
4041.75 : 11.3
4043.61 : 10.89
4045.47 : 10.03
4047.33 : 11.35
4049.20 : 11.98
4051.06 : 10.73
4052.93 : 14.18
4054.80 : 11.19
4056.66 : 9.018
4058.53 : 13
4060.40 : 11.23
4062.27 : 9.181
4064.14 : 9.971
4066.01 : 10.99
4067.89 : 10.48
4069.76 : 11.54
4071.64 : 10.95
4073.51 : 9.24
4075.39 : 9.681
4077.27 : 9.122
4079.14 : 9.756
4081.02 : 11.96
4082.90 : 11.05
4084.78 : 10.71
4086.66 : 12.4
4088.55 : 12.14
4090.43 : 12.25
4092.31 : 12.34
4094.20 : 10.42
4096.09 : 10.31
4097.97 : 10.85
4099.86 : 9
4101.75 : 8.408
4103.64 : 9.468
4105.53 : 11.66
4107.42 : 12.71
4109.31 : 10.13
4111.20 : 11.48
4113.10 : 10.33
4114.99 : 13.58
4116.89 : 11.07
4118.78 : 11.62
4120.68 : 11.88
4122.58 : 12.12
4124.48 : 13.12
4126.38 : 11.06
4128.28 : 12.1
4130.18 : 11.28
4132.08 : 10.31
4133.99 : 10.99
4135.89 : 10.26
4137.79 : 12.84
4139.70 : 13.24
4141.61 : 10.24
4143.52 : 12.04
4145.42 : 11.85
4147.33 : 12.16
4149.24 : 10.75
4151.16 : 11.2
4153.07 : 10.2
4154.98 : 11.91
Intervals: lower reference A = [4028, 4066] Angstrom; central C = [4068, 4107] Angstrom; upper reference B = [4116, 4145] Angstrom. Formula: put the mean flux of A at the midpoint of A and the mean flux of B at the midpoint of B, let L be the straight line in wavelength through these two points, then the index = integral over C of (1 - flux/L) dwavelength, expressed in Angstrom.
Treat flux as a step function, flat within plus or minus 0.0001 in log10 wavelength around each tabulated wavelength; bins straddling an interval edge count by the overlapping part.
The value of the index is 2.6 Angstrom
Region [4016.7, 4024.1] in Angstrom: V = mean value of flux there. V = 11.4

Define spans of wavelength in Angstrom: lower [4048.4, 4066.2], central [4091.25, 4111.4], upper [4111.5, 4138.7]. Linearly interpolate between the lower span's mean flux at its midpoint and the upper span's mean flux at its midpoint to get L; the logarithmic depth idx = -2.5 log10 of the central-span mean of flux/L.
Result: 0.08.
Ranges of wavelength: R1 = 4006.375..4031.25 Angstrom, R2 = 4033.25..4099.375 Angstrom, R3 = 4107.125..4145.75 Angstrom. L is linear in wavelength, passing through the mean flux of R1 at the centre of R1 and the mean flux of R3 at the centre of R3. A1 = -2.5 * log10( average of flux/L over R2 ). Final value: 0.047 mag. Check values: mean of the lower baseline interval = 11.5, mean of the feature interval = 11.1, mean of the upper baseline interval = 11.6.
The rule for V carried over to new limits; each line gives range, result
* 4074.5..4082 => 10.1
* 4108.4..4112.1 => 10.8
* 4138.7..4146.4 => 11.8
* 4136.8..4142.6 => 12.1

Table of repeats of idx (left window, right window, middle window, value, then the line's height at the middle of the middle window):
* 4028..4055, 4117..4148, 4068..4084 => 0.12 mag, 11.6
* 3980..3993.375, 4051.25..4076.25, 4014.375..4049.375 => -0.08 mag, 10.7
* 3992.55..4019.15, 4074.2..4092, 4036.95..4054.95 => -0.04 mag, 11.1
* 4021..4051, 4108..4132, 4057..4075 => 0.09 mag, 11.6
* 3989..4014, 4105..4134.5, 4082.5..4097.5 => 0.00 mag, 11.5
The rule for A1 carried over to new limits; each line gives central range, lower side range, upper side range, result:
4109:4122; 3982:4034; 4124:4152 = 0.00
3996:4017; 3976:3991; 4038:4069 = -0.07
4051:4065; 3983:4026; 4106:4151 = 0.02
